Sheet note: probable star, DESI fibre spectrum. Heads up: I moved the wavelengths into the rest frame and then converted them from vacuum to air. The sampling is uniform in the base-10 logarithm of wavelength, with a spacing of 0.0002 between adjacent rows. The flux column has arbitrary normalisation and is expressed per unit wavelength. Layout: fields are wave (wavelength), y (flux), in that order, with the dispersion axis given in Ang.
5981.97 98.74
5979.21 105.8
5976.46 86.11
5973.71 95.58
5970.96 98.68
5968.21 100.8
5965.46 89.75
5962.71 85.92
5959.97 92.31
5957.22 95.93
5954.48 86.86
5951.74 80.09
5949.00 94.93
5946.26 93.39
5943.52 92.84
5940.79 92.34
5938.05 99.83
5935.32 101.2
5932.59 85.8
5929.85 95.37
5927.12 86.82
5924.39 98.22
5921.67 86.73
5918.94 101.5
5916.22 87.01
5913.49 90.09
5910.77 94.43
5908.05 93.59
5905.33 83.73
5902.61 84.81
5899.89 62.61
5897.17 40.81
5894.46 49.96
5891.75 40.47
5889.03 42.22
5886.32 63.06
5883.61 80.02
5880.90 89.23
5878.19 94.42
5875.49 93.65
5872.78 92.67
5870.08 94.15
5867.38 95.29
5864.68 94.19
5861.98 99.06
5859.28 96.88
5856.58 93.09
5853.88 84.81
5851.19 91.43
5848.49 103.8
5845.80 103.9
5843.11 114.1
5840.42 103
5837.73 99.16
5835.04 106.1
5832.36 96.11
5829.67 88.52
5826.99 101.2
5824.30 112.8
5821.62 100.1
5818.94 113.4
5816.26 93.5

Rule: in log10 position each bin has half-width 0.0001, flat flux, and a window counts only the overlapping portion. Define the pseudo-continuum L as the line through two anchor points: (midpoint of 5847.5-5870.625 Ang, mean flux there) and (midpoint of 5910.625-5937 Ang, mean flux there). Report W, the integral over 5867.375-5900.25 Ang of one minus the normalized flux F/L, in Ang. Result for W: 7.9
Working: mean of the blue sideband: 94.6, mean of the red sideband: 92.7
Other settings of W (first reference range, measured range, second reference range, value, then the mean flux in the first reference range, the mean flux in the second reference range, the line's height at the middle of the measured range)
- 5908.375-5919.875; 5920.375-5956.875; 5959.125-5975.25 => 0.54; 93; 93.8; 93.4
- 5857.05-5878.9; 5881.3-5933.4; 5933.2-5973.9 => 9.25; 95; 93.2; 94.2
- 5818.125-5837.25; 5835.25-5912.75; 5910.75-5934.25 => 9.62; 102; 91.7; 97.1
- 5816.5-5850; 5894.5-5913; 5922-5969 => 4.00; 103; 92.3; 96.3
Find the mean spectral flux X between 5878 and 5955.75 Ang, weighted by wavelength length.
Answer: 82.3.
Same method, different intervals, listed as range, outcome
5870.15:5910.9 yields 73.7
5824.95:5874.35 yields 97.8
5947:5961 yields 90.1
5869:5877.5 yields 93.6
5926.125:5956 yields 91.9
